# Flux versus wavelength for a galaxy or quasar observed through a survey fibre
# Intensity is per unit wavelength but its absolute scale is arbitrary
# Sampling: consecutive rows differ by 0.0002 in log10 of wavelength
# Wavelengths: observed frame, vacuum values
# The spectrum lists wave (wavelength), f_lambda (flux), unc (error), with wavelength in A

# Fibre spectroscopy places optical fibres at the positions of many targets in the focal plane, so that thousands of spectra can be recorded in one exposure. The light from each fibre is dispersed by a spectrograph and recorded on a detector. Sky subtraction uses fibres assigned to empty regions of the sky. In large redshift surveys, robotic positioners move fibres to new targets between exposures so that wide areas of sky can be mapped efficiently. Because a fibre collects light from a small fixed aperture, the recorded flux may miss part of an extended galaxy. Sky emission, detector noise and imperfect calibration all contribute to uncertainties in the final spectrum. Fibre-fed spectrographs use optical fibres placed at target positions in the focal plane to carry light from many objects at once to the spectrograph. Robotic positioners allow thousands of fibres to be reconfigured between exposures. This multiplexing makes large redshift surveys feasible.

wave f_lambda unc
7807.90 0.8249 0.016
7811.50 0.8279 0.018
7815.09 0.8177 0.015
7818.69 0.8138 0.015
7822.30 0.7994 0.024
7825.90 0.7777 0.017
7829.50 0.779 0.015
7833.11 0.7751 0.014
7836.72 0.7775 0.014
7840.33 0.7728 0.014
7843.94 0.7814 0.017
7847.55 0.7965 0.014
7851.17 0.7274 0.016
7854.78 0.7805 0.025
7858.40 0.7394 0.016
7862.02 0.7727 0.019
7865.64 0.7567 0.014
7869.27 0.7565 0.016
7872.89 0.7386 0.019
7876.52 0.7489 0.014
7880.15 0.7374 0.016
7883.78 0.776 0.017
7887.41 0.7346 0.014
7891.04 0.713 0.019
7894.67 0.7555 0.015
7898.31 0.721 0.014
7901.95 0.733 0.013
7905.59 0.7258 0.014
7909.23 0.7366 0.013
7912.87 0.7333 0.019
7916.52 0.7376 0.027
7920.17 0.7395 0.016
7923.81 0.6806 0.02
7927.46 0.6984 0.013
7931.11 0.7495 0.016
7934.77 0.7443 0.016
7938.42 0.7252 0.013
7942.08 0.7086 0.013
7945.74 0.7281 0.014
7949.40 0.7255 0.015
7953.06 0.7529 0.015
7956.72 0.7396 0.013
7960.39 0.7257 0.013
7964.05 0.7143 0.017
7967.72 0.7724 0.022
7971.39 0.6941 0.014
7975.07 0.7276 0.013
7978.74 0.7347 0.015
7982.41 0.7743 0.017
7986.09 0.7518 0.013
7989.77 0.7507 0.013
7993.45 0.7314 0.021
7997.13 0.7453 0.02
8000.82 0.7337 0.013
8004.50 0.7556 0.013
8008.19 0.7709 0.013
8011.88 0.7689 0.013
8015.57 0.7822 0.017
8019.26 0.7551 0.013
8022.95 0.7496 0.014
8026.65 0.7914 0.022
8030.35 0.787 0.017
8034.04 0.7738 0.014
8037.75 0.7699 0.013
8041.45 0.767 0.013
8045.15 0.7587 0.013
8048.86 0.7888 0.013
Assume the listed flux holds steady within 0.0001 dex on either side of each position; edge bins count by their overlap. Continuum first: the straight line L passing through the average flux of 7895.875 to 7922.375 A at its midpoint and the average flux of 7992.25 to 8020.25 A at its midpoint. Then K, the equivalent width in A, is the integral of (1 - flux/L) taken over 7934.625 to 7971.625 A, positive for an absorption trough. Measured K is 0.6 A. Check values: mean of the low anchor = 0.732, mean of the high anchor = 0.756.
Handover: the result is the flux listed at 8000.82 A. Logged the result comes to 0.7337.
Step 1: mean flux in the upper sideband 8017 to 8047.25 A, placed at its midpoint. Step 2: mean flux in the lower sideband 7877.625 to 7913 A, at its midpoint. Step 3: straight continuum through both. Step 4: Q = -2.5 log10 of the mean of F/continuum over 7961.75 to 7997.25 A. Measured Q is 0.026 mag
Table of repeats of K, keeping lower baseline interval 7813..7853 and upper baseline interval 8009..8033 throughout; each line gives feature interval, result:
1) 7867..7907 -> 2.1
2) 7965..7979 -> 0.8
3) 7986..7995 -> 0.4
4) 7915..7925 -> 0.7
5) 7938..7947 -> 0.7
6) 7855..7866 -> 0.3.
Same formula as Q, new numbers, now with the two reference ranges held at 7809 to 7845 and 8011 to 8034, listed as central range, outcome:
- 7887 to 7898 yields 0.08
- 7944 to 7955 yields 0.06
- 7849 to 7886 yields 0.05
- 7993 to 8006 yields 0.05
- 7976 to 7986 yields 0.04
